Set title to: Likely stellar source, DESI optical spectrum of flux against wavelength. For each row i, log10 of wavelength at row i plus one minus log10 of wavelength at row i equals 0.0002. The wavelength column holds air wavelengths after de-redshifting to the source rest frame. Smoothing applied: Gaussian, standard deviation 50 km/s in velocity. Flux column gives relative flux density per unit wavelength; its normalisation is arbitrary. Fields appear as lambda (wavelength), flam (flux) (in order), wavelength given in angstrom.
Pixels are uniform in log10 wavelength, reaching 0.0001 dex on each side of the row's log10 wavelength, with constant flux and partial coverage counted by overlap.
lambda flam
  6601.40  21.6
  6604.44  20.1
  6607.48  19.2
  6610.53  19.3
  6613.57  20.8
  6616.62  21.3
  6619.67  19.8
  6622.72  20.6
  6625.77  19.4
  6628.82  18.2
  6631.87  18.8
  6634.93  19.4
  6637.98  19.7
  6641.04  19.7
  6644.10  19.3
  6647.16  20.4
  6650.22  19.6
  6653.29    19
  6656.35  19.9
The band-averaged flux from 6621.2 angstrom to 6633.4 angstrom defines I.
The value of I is 19.3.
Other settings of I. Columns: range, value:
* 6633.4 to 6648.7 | 19.7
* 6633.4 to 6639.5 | 19.6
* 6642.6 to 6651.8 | 19.8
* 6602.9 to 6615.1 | 19.8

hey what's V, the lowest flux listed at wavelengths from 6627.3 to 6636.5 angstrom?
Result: 18.2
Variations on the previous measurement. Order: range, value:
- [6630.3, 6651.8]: 18.8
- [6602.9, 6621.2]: 19.2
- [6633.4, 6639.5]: 19.4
